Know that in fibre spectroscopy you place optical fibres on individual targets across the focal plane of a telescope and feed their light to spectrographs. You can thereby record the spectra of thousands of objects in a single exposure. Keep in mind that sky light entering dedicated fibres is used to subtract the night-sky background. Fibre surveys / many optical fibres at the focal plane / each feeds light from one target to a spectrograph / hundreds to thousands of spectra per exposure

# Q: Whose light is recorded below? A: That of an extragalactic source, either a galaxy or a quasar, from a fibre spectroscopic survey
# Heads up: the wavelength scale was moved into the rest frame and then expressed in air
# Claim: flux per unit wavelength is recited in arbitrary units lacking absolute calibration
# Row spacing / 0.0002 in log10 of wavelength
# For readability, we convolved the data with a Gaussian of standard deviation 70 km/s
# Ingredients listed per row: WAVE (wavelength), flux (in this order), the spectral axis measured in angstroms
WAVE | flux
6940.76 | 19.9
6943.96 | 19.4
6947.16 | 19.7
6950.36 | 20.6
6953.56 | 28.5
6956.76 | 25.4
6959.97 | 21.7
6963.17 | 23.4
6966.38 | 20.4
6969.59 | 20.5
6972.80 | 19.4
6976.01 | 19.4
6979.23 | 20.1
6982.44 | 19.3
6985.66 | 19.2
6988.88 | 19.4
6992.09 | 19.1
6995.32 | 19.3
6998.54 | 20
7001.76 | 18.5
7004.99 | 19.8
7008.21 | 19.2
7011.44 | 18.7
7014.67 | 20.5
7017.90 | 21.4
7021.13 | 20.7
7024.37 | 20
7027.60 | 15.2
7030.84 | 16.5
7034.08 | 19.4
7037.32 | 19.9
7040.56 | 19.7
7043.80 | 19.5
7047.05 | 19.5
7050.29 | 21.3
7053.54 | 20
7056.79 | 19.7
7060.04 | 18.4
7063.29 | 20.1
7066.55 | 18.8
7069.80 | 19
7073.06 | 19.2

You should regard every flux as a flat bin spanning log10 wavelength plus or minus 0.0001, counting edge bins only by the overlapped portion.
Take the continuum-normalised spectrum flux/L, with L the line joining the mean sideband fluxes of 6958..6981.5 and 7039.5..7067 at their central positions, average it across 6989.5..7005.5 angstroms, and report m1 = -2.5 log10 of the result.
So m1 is 0.059 mag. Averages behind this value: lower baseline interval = 20.7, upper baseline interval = 19.7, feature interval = 19.3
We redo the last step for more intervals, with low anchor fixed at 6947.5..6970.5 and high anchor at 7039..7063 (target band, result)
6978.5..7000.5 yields 0.124 mag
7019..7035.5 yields 0.118 mag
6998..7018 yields 0.085 mag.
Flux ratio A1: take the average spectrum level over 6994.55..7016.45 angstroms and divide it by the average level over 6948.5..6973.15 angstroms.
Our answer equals 0.86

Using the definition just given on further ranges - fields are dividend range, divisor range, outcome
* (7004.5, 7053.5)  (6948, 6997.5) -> 0.92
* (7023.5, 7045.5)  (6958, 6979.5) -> 0.89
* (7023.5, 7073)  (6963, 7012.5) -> 0.97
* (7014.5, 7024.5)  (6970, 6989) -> 1.06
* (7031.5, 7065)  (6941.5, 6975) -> 0.90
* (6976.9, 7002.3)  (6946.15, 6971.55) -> 0.86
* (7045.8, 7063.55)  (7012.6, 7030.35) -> 1.02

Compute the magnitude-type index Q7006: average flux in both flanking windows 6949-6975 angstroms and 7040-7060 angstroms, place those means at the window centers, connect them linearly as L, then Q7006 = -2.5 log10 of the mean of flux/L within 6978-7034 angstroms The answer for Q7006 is 0.10 mag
